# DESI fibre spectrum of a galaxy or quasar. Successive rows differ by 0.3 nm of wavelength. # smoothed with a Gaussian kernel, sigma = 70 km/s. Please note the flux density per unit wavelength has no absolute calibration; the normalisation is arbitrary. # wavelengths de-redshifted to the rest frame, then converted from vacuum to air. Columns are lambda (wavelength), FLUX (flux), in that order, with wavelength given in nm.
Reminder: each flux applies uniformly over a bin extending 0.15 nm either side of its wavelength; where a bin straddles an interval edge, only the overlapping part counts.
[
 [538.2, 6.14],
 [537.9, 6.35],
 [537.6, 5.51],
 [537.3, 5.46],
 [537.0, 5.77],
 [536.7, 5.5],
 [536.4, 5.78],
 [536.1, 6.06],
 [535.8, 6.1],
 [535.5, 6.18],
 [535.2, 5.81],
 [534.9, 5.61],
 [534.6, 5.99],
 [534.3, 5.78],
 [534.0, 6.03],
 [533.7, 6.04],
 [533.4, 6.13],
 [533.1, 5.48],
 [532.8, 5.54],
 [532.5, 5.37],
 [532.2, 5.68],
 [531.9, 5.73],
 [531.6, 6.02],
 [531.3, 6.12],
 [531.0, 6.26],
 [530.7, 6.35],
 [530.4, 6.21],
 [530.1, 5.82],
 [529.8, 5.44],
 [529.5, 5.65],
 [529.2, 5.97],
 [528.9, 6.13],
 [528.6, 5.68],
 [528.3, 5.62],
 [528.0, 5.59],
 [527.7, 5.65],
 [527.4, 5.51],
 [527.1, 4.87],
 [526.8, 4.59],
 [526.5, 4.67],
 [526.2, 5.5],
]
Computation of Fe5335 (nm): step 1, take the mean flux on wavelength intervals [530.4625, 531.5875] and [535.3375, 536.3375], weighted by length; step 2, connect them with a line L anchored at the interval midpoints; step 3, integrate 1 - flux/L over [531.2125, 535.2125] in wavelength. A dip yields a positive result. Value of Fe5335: 0.23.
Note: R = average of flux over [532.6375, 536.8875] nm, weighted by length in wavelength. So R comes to 5.86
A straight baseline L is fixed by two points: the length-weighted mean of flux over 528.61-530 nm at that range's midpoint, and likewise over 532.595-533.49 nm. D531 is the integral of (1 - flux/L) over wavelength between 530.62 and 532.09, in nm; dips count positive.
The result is -0.09 nm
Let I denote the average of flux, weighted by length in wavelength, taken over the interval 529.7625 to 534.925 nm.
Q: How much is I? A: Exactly 5.88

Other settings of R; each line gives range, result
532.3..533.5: 5.61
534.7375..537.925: 5.81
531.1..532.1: 5.96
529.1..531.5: 5.98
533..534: 5.93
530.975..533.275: 5.75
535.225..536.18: 6.08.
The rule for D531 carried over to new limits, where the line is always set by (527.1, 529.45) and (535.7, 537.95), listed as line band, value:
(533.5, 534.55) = -0.04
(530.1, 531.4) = -0.11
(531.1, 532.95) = -0.01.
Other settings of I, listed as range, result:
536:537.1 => 5.76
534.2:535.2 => 5.8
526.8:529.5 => 5.57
